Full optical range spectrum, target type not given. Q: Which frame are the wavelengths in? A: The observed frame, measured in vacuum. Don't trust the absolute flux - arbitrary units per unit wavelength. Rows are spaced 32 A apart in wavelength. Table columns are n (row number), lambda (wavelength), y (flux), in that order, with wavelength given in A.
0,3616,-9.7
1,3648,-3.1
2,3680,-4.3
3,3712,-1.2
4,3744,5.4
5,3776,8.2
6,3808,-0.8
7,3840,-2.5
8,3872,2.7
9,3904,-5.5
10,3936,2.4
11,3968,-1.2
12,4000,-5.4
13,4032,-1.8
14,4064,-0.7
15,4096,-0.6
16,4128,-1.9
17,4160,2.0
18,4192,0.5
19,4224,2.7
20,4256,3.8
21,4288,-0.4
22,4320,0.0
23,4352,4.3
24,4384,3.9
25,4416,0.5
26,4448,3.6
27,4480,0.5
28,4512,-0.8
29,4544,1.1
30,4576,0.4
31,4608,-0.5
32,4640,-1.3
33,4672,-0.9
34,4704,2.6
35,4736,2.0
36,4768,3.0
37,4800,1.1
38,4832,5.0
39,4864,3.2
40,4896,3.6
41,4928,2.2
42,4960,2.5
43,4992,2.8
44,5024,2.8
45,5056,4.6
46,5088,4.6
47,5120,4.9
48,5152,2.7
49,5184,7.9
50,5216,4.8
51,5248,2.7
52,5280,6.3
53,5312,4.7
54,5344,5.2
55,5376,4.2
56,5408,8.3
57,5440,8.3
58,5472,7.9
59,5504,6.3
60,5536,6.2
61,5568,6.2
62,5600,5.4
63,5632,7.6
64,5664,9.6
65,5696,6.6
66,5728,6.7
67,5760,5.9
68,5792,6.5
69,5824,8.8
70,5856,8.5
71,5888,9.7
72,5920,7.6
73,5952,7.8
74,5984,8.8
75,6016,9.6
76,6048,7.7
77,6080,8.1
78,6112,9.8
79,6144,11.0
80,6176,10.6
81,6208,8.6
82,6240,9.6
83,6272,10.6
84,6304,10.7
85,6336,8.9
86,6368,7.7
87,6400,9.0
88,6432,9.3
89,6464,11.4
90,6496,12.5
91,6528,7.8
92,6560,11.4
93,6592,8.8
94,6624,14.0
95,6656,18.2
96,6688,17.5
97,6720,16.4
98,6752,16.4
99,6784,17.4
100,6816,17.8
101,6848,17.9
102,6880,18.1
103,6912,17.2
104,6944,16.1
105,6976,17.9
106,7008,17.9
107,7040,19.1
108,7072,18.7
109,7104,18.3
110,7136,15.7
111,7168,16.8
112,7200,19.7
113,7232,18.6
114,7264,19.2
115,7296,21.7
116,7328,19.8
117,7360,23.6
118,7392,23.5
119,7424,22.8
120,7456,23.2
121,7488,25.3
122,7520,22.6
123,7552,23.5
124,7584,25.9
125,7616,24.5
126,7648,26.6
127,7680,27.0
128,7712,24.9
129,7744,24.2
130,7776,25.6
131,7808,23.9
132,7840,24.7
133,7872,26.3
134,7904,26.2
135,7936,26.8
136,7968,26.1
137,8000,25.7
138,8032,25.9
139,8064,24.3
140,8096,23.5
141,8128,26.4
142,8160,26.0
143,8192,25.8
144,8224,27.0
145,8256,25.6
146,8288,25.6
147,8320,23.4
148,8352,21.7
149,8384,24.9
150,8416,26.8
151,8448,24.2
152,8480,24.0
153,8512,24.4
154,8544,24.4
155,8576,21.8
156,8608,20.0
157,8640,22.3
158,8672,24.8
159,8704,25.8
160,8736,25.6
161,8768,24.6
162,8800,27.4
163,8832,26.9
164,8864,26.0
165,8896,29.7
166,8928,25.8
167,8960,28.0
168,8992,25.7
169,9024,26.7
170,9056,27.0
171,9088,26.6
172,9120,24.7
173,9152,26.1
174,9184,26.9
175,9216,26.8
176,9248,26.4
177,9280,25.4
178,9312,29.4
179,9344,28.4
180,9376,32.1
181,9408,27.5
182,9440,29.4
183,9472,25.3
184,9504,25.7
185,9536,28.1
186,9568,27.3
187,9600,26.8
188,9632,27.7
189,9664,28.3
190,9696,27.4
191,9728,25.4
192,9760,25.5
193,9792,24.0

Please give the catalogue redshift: 0.662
